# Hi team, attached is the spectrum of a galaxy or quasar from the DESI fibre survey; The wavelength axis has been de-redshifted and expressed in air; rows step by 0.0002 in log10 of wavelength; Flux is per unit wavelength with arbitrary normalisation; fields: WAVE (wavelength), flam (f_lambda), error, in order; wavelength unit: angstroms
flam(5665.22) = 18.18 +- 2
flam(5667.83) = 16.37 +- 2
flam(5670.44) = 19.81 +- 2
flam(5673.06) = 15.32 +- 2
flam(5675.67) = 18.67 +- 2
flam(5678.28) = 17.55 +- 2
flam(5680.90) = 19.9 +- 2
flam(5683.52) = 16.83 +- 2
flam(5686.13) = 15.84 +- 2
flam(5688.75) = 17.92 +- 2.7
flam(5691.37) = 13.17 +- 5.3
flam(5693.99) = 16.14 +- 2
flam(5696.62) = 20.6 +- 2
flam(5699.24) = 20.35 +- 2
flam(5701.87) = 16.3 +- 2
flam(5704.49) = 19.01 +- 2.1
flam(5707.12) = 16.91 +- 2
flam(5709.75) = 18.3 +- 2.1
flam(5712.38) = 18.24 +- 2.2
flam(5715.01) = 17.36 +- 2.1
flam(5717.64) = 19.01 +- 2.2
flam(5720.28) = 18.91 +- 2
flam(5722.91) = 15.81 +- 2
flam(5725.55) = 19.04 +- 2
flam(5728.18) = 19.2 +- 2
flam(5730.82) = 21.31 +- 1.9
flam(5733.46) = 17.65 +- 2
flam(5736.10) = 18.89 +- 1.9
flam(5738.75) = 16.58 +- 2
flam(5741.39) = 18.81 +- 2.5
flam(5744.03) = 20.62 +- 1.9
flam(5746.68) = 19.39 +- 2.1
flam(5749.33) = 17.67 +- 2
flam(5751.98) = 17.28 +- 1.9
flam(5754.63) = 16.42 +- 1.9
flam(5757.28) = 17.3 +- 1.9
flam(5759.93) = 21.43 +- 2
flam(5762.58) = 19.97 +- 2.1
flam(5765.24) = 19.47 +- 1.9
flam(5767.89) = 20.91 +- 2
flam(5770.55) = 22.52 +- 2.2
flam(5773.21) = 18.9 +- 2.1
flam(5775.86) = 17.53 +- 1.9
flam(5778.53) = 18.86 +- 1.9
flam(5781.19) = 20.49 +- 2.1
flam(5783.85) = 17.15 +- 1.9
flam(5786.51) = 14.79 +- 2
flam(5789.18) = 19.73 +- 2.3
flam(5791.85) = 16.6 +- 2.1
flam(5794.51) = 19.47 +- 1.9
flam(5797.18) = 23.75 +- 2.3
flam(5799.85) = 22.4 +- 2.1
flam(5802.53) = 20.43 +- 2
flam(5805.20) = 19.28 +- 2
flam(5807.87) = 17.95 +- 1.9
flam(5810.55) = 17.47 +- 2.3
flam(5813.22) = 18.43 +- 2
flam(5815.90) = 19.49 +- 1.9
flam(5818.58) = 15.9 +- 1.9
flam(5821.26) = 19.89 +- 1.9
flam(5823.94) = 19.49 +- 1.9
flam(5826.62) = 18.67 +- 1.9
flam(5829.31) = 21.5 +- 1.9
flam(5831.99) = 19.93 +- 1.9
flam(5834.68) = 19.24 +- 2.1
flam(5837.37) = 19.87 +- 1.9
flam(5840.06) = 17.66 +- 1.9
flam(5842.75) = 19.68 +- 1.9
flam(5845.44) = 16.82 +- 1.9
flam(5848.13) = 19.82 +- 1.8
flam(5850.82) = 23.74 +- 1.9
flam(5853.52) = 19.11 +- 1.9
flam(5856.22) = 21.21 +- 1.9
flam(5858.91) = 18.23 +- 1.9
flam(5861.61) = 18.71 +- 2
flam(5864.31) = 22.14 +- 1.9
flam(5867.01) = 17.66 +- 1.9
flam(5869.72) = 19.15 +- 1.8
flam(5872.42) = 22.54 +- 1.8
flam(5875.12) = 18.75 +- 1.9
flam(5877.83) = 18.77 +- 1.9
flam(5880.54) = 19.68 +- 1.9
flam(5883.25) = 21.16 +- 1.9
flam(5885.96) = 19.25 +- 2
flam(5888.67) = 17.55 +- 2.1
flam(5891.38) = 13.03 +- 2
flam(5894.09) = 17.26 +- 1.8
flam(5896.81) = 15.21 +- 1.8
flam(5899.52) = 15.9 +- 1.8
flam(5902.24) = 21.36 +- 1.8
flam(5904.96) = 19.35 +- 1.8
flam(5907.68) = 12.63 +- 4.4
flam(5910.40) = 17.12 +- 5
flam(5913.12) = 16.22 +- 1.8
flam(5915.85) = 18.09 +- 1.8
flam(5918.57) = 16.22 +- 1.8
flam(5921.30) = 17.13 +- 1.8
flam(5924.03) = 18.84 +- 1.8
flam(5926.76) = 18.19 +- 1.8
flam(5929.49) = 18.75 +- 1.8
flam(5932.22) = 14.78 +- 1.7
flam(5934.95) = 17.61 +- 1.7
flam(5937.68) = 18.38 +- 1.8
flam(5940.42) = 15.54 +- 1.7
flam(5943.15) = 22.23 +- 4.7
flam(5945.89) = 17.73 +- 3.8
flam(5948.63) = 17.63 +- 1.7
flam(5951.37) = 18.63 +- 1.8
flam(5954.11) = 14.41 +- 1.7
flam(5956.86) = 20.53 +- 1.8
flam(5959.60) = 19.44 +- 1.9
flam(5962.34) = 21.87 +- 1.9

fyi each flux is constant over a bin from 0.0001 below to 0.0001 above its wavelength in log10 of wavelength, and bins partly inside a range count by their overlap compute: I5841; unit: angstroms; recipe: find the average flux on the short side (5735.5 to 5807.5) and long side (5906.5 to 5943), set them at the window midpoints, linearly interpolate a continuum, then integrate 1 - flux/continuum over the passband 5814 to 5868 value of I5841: -3.7 angstroms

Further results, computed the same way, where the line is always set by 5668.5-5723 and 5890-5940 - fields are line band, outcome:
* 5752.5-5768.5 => -1.43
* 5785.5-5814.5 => -2.99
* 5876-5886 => -1.54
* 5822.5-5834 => -1.72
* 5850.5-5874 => -4.04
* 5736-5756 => -0.68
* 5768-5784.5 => -1.88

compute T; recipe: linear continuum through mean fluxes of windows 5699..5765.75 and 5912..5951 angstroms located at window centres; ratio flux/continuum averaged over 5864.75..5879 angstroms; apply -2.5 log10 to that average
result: -0.094 mag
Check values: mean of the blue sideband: 18.5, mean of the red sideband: 17.7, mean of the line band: 19.6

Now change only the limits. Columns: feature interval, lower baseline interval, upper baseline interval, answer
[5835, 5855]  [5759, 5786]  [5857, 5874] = 0.012 mag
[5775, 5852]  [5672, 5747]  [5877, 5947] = -0.079 mag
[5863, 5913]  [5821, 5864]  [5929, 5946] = 0.035 mag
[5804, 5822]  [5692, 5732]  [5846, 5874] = 0.073 mag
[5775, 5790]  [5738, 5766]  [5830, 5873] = 0.054 mag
